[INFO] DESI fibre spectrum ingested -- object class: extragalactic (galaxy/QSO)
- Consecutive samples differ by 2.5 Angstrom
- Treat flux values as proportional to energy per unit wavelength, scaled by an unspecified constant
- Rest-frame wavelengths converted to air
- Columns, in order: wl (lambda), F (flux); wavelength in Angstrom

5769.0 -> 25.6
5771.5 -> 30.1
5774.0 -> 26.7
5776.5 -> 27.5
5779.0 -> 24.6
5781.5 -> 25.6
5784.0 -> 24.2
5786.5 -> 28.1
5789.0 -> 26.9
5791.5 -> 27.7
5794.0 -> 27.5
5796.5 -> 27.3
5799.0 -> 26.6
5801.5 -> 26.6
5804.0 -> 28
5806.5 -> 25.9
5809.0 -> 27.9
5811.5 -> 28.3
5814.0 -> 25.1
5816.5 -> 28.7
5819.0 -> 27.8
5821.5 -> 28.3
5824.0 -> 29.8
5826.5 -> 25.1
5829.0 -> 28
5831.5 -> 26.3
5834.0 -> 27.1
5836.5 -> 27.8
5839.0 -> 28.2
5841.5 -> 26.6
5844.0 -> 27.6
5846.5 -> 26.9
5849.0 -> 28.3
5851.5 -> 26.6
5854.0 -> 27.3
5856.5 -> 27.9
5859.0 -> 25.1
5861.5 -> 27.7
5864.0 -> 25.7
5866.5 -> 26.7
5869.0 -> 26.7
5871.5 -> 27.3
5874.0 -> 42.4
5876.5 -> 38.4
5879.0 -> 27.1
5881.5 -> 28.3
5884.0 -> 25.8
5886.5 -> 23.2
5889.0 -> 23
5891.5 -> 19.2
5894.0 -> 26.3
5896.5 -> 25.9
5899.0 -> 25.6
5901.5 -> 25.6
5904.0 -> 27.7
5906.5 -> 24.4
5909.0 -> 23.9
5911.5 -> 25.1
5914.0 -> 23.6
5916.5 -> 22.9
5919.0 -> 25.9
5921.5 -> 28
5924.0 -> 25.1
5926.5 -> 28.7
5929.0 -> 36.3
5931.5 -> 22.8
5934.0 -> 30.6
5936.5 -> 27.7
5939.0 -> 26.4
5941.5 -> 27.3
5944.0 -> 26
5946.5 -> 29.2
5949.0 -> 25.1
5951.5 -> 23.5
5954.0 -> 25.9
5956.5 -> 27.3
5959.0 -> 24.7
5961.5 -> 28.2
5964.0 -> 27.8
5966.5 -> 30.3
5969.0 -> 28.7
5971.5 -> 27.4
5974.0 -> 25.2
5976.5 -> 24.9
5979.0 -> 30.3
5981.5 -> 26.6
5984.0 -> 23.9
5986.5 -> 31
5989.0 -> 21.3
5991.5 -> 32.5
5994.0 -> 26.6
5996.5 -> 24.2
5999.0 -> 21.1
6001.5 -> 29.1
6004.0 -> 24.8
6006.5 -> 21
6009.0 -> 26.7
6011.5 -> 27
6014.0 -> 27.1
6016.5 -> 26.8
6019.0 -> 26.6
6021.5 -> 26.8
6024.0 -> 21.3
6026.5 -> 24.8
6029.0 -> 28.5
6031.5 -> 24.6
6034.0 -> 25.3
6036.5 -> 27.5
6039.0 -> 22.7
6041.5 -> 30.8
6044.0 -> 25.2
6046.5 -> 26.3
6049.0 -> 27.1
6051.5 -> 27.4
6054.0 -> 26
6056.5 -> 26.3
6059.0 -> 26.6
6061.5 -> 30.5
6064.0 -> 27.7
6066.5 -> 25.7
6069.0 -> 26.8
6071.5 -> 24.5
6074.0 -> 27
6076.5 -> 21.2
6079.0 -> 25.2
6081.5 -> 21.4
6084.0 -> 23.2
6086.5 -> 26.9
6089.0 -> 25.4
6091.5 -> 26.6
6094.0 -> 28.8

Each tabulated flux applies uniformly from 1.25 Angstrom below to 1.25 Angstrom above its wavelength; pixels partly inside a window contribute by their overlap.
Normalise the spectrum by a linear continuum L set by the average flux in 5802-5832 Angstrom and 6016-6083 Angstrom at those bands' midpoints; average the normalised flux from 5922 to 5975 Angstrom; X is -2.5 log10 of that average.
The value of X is -0.03 mag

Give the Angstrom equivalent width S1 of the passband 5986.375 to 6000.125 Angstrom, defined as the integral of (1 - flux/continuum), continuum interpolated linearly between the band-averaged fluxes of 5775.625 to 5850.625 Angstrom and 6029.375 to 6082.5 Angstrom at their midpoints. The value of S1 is 0.3 Angstrom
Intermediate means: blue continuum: 27.1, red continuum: 26.1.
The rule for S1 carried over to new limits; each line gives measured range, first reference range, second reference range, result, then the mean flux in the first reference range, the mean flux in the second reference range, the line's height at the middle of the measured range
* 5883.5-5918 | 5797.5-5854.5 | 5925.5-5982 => 3.7 Angstrom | 27.3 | 27.4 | 27.4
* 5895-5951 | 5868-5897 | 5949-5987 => 1.9 Angstrom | 27.9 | 26.9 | 27.4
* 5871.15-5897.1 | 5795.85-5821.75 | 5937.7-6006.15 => -1.0 Angstrom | 27.3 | 26.6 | 27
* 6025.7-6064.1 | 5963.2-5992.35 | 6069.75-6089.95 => -1.9 Angstrom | 27.4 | 24.4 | 25.4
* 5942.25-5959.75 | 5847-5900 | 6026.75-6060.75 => 0.6 Angstrom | 27.4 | 26.5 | 27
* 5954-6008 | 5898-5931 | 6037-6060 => -0.2 Angstrom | 26.3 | 26.5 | 26.4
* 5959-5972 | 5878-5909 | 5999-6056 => -1.3 Angstrom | 25.1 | 26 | 25.6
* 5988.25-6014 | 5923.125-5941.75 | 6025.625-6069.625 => 1.6 Angstrom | 28.2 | 26.7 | 27.3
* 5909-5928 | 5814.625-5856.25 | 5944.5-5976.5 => 1.0 Angstrom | 27.5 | 26.8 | 27.1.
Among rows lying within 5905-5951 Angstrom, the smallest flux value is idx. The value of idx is 22.8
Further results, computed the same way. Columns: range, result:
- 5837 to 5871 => 25.1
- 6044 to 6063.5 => 25.2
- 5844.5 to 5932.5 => 19.2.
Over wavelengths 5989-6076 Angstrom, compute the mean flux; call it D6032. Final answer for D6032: 26.1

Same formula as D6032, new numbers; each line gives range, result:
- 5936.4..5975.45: 26.9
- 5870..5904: 27.5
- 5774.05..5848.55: 27.1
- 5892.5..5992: 26.7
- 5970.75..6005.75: 26.3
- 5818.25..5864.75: 27.3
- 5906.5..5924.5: 24.9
